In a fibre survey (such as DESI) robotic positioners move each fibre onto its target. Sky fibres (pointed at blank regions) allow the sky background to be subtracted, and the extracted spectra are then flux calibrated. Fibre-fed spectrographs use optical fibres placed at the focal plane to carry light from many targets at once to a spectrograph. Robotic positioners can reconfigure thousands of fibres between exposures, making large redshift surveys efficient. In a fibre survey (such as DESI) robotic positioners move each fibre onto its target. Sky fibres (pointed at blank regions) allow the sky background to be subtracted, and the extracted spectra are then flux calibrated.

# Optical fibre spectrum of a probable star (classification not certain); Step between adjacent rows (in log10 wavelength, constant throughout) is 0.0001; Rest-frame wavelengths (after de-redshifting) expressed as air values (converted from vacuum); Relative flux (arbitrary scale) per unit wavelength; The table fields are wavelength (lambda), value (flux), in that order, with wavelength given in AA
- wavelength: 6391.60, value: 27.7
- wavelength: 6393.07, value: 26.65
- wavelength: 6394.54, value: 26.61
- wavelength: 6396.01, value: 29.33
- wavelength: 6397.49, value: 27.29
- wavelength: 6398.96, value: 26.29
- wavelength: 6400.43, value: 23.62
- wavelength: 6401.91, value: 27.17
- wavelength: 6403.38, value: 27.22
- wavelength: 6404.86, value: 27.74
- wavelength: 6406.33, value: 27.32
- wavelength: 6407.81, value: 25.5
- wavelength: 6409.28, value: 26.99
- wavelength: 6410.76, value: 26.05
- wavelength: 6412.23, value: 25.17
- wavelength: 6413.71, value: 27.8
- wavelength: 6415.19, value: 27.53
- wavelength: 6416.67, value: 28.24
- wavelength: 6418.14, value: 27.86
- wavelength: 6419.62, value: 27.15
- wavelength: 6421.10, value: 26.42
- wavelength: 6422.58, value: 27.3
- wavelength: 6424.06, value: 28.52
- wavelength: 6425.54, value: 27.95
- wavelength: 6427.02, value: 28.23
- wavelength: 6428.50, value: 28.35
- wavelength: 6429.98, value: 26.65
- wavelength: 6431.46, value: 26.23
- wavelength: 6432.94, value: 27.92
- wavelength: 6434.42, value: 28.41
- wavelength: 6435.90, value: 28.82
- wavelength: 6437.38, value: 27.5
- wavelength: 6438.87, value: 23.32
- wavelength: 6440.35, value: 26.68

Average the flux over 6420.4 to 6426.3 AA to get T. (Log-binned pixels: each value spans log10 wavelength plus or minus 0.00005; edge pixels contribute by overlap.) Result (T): 27.5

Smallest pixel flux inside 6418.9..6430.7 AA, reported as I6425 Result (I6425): 26.42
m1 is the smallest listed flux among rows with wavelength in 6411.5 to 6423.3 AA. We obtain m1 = 25.17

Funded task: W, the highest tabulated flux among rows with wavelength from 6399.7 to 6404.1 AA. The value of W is 27.22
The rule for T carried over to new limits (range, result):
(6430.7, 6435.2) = 27.6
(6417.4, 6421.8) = 27.2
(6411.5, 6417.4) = 27.1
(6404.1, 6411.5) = 26.7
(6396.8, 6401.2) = 25.7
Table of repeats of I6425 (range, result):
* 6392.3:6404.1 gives 23.62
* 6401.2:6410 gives 25.5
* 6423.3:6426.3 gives 27.95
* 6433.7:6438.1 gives 27.5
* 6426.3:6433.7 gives 26.23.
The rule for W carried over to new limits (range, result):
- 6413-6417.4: 28.24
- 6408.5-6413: 26.99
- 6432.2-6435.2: 28.41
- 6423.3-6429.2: 28.52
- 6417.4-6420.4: 27.86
